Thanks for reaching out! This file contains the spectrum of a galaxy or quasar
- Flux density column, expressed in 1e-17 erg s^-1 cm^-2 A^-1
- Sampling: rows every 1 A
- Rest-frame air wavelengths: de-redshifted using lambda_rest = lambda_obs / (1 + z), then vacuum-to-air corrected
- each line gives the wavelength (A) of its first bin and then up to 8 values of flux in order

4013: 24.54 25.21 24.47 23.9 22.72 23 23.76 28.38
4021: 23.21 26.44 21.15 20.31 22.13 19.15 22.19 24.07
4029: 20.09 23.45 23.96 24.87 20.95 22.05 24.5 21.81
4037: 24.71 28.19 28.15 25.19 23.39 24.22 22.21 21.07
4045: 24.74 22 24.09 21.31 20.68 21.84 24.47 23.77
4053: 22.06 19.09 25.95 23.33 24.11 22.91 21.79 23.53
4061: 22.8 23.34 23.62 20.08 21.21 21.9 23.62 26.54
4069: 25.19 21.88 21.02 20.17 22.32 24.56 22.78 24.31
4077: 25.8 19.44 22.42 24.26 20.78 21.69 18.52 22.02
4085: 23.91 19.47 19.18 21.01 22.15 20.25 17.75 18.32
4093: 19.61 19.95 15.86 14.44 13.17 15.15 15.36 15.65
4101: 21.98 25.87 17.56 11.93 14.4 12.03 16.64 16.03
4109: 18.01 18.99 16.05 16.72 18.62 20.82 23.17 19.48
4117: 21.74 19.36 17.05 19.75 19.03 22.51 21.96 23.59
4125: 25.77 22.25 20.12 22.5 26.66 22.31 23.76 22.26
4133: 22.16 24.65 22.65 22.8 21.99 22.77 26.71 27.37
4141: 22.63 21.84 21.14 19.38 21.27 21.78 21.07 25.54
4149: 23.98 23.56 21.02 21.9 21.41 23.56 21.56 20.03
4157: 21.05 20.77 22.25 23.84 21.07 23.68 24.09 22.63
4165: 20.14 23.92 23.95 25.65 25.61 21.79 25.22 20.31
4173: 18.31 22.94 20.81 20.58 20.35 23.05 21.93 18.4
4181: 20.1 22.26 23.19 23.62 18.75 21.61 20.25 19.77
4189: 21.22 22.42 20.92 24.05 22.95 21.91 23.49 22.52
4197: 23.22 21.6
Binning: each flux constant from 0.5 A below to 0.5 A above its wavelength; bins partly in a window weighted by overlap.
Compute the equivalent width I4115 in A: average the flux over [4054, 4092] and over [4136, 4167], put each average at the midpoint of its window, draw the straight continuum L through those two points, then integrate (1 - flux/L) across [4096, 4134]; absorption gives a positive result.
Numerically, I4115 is 4.9 A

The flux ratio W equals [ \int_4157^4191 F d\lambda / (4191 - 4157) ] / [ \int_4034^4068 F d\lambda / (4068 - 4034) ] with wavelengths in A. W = 0.9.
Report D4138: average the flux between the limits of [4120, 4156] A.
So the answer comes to 22.6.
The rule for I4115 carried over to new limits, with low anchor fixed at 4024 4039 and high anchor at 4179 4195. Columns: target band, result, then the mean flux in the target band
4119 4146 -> -0.6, 22.6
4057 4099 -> 2.7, 21.2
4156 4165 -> -0.2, 22.2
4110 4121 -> 1.5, 19.3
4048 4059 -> 0.1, 22.7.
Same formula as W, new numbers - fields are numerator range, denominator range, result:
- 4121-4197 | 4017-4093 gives 0.99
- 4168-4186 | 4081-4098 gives 1.13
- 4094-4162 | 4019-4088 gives 0.90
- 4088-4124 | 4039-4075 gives 0.80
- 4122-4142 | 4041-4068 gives 1.03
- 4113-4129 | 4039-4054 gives 0.93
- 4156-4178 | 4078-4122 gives 1.19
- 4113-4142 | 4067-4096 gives 1.04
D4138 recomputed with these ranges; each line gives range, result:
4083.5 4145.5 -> 20.2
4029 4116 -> 21.2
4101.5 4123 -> 18.5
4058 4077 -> 22.9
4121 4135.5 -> 22.9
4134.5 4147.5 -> 22.6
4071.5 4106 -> 19.7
